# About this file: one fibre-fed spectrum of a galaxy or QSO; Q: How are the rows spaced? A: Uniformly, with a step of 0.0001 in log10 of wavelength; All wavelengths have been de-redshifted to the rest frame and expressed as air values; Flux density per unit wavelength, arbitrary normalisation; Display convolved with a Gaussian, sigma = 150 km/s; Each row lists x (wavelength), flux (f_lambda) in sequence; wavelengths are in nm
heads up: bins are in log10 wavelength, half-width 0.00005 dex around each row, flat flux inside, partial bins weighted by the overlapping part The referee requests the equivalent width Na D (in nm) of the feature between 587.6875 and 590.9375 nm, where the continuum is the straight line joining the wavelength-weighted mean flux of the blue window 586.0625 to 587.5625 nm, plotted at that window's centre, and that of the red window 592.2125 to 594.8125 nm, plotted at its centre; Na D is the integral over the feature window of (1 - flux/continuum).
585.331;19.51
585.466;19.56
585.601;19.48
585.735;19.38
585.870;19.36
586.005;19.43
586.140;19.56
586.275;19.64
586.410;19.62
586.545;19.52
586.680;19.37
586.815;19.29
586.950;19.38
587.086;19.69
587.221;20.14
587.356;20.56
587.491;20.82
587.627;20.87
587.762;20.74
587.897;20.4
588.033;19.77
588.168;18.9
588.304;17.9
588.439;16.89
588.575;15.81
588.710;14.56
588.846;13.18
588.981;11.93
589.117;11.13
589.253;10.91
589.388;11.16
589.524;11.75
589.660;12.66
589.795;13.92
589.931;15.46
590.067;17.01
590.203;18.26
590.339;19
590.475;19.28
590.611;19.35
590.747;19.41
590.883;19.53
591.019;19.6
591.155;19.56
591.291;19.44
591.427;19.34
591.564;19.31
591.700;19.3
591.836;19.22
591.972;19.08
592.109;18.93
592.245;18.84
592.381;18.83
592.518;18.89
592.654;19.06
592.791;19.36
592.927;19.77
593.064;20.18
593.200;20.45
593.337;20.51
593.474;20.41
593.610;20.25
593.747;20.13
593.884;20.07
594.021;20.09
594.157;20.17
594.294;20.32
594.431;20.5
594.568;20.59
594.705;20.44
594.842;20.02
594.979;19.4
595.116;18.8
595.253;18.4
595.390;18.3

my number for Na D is 0.60 nm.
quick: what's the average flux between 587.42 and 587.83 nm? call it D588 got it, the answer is 20.8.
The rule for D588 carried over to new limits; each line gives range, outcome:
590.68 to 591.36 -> 19.5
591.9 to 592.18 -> 19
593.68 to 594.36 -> 20.2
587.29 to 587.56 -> 20.7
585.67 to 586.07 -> 19.4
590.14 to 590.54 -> 18.8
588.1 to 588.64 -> 17.4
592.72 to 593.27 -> 19.9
